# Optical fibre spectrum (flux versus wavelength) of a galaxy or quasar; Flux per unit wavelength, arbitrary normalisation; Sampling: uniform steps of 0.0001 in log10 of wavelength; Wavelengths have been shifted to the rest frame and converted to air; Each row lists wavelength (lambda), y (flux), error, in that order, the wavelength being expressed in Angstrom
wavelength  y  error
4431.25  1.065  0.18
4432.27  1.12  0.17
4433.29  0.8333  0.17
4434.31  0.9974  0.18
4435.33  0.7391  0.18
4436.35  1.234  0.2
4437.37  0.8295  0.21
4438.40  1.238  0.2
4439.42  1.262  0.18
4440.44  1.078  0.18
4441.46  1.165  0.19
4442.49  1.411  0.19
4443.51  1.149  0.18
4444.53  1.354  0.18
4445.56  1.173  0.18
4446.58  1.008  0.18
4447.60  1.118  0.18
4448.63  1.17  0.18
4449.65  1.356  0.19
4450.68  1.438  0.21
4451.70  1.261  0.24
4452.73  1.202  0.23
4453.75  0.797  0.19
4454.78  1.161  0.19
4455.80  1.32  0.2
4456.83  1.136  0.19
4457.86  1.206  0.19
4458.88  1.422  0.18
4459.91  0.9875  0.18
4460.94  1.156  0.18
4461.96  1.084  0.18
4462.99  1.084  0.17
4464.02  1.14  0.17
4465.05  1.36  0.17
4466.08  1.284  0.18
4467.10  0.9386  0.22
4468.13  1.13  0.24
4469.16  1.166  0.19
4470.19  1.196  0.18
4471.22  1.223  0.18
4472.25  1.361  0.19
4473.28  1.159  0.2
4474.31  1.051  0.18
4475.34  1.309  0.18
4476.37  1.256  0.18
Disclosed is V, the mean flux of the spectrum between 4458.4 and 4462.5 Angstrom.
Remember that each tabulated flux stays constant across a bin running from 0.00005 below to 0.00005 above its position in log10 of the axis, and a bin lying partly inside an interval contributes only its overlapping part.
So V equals 1.16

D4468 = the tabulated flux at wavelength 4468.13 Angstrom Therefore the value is 1.13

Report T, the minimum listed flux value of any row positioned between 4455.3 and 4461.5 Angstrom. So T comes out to 0.9875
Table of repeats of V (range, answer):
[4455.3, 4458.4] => 1.22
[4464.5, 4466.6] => 1.32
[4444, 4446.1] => 1.26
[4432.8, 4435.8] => 0.859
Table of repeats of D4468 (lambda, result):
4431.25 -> 1.065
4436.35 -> 1.234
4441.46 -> 1.165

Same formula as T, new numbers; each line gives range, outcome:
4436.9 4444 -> 0.8295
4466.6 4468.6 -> 0.9386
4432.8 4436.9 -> 0.7391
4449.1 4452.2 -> 1.261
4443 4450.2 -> 1.008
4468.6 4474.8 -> 1.051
